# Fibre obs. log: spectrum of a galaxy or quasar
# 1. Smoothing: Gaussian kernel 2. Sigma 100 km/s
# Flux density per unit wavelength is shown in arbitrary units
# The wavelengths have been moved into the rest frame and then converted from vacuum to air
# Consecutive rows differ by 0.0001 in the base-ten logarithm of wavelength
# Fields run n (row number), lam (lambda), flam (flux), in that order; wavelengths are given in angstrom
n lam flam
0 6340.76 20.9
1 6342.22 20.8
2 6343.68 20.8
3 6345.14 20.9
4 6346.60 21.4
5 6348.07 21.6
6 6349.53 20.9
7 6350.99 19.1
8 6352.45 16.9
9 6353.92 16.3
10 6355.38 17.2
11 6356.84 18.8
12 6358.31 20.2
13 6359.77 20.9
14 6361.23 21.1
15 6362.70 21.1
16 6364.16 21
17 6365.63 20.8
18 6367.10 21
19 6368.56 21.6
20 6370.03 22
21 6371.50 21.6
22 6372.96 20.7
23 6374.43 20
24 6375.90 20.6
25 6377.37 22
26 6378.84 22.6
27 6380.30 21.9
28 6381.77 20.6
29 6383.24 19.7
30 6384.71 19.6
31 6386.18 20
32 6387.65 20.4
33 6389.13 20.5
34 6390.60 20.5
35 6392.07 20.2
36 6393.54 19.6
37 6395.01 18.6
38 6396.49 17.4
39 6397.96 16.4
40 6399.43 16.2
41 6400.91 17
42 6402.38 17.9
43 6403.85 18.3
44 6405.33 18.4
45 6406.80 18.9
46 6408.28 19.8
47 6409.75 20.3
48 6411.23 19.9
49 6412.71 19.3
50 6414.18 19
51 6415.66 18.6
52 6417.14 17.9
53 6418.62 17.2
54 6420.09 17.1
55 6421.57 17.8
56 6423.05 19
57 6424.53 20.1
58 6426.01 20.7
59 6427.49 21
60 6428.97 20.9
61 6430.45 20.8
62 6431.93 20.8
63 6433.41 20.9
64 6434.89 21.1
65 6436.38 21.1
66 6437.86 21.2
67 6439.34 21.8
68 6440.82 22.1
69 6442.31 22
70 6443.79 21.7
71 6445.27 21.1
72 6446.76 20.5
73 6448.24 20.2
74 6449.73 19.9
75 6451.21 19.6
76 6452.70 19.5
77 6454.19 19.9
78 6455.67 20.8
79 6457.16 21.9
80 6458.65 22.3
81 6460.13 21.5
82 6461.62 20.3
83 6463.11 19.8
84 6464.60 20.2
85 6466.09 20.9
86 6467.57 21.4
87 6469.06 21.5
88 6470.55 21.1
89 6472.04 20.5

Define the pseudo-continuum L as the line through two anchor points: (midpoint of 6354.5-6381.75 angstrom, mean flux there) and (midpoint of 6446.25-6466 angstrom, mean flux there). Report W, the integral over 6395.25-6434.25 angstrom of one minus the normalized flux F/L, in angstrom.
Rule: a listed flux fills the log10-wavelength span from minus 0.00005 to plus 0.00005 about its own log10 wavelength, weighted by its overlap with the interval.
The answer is 3.3 angstrom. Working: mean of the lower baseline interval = 20.8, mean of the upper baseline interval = 20.5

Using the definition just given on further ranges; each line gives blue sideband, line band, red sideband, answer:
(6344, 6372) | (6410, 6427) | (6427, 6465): 1.50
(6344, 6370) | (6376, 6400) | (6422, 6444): 0.75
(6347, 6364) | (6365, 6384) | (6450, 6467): -1.36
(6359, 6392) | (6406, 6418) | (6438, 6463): 0.99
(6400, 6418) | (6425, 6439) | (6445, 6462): -0.89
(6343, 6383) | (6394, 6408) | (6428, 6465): 1.95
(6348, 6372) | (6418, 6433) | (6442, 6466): 0.66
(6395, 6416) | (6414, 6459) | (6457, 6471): -1.05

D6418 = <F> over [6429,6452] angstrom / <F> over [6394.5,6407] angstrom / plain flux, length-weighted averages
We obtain 1.19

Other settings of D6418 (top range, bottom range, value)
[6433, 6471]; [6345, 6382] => 1.02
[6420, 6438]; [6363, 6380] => 0.95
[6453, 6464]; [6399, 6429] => 1.11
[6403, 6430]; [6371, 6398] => 0.95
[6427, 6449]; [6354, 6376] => 1.03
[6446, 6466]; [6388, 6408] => 1.11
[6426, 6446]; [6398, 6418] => 1.15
